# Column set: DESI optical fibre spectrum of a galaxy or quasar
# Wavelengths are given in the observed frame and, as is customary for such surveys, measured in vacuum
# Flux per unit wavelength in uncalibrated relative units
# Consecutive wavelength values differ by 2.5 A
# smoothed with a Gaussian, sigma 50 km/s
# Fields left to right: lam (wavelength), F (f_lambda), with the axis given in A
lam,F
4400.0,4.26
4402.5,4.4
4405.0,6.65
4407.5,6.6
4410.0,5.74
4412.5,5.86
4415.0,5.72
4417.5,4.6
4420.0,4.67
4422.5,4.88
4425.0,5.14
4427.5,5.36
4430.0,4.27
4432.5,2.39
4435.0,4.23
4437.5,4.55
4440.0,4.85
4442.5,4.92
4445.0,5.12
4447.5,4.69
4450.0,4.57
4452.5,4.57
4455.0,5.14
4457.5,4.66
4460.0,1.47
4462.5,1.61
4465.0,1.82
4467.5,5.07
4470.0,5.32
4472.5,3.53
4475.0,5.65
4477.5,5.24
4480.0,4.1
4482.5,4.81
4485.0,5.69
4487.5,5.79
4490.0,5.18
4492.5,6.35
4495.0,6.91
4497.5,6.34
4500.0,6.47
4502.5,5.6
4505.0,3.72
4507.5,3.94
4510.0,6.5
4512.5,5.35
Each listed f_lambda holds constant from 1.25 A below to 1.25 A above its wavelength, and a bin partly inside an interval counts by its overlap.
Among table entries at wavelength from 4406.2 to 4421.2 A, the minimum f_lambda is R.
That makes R 4.6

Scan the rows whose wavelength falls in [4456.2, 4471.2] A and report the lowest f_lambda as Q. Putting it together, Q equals 1.47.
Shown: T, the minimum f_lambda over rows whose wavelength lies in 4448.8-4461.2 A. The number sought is 1.47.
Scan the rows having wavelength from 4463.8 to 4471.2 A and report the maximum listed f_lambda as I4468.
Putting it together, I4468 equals 5.32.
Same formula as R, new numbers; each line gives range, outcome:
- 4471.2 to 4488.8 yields 3.53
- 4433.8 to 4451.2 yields 4.23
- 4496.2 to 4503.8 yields 5.6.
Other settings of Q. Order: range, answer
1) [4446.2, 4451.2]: 4.57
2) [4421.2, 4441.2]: 2.39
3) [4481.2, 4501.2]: 4.81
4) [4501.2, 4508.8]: 3.72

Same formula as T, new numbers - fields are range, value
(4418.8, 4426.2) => 4.67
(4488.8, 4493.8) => 5.18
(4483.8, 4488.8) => 5.69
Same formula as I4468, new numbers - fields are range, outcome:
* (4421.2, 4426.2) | 5.14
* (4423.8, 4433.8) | 5.36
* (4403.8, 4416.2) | 6.65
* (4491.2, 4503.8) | 6.91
